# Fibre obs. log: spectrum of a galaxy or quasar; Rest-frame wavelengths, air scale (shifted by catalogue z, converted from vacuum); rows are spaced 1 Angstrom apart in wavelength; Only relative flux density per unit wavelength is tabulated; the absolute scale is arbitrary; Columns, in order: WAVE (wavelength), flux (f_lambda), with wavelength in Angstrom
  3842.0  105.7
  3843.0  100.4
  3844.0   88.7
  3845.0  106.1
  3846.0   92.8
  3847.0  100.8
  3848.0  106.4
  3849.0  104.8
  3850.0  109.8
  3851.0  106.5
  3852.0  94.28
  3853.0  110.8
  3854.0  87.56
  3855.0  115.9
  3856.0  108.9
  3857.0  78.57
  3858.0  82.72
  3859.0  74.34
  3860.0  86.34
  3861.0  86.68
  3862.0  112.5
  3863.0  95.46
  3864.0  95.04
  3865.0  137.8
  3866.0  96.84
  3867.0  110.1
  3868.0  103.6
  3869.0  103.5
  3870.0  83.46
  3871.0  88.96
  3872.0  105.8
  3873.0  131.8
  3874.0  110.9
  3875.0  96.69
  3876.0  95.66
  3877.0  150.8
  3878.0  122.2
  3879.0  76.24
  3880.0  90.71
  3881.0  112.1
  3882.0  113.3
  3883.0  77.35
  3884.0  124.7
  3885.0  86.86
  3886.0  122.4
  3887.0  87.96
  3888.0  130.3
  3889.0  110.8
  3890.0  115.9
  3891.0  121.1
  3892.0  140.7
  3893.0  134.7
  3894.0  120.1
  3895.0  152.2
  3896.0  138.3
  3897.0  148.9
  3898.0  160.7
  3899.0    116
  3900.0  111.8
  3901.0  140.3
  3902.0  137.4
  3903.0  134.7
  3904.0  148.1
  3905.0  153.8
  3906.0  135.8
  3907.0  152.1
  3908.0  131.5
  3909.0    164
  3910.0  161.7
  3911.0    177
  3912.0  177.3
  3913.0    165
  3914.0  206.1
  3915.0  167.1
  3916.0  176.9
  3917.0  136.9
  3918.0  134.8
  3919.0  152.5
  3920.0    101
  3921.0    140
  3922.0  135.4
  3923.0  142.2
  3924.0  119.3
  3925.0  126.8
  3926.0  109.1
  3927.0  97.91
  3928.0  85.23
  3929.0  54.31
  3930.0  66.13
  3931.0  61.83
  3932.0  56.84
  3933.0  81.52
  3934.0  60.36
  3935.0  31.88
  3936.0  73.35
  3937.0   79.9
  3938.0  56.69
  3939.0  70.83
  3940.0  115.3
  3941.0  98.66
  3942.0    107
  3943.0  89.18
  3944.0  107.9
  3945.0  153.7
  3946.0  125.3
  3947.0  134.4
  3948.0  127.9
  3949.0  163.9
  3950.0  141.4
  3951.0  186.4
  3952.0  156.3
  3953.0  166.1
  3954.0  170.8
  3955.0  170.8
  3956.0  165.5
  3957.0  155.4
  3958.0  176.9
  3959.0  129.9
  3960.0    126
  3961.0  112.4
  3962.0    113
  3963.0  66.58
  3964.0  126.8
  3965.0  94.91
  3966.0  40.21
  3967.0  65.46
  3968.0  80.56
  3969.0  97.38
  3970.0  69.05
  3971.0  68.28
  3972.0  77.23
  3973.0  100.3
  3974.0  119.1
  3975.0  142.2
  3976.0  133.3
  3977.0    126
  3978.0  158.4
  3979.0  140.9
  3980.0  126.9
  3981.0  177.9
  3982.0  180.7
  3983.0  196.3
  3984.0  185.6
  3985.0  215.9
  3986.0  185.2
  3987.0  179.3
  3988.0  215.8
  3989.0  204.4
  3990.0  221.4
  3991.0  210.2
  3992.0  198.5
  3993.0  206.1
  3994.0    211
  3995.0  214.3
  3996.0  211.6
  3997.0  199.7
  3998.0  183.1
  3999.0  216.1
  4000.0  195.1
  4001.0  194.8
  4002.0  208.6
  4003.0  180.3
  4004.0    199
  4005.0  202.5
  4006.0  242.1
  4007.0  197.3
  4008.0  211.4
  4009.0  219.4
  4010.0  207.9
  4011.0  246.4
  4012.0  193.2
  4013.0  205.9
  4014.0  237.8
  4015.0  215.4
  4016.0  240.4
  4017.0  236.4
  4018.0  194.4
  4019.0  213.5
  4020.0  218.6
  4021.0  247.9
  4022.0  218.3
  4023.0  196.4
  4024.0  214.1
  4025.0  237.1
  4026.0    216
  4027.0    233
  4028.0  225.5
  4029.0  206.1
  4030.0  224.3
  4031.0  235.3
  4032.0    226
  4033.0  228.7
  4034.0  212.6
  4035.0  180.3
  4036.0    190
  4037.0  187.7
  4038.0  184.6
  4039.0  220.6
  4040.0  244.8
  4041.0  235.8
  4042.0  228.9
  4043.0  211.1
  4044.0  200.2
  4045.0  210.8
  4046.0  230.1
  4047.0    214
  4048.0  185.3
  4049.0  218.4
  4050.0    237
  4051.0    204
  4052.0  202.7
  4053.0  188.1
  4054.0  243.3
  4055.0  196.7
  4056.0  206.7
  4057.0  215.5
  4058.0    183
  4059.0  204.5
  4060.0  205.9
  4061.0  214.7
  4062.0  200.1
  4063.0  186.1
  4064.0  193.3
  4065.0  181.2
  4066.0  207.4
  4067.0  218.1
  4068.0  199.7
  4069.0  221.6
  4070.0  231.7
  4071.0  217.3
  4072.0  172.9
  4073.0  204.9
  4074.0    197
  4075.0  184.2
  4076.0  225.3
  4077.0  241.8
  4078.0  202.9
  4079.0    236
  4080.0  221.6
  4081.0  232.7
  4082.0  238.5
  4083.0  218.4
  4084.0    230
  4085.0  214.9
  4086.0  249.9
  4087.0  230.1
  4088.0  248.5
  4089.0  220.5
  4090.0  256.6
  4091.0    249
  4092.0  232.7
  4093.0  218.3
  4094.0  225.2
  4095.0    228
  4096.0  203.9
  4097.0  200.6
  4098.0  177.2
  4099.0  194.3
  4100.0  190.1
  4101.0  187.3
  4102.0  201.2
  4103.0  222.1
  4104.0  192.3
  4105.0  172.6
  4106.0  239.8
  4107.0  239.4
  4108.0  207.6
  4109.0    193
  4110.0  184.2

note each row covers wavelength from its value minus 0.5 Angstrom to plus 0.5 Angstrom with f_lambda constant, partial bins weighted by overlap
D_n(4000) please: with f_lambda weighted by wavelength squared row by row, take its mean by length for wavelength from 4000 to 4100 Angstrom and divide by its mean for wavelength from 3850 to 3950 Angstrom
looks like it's 2.0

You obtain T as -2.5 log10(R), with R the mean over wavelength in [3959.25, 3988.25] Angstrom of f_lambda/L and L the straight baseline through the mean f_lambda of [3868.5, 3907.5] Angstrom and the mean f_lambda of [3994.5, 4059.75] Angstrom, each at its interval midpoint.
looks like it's 0.37 mag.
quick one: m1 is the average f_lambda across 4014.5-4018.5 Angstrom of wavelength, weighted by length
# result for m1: 222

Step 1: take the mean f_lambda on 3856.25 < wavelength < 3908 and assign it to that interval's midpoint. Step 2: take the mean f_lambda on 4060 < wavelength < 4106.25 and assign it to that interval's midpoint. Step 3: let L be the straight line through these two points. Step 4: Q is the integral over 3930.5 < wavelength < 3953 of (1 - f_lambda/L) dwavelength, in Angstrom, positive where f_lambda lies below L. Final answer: 6.21 Angstrom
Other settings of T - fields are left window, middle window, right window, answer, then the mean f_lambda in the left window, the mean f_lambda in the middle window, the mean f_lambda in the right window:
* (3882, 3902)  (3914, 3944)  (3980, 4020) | 0.406 mag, 123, 103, 206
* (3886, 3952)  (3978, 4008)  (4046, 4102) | -0.177 mag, 124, 196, 213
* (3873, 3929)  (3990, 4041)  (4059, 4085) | -0.158 mag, 130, 213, 211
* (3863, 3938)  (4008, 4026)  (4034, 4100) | -0.190 mag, 118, 220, 213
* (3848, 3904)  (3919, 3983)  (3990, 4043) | 0.405 mag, 111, 114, 214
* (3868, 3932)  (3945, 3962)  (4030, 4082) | 0.030 mag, 124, 150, 211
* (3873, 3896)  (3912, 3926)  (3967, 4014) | -0.093 mag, 114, 146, 177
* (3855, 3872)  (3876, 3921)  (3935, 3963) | -0.221 mag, 97.4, 134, 126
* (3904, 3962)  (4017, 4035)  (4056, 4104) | -0.208 mag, 127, 220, 213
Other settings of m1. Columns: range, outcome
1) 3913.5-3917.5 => 172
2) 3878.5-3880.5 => 83.5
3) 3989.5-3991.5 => 216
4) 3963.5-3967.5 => 81.8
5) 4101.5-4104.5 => 205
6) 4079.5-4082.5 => 231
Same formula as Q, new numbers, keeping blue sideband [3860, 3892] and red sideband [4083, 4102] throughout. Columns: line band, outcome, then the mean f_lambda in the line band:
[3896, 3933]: -1.99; 132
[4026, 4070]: -3.34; 211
